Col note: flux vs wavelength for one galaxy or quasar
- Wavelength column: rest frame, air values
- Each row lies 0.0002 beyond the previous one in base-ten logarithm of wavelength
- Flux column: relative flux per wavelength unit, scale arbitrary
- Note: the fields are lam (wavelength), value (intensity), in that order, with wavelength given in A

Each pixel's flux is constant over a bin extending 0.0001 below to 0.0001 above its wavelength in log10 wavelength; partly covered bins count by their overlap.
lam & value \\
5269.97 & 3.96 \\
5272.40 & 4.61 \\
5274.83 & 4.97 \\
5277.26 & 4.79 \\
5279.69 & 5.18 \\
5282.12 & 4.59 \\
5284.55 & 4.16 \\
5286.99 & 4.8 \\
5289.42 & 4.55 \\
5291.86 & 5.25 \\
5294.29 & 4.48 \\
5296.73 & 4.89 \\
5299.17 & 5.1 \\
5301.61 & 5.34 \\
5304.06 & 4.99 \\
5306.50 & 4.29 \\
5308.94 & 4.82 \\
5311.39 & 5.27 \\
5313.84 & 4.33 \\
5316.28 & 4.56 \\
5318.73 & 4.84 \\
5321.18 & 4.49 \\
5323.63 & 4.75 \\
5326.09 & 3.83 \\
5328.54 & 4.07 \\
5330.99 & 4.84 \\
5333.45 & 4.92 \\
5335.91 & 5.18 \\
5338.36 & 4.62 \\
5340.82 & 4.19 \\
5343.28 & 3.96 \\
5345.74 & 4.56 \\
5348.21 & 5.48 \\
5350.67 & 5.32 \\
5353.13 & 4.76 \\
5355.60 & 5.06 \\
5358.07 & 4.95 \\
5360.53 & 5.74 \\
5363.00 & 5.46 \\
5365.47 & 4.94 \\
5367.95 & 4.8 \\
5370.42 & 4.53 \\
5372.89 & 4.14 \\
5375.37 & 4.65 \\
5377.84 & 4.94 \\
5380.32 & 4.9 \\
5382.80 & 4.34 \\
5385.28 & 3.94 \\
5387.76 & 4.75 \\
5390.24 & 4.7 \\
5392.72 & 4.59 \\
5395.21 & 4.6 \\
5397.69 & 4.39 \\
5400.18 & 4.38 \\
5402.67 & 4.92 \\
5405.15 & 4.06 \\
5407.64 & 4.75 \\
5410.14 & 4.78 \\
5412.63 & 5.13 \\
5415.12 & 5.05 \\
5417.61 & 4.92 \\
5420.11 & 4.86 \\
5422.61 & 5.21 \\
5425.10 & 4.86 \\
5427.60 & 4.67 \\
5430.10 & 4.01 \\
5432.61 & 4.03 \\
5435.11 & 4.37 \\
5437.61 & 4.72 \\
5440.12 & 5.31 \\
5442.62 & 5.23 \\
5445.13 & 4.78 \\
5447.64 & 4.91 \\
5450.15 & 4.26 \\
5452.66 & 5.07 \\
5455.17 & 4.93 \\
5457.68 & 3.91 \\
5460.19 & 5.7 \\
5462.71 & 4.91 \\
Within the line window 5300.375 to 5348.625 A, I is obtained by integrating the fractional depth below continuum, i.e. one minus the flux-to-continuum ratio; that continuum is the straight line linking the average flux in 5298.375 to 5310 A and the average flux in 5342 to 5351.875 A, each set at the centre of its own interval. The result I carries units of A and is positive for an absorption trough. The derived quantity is 2.1 A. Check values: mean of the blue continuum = 4.9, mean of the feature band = 4.65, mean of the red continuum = 4.82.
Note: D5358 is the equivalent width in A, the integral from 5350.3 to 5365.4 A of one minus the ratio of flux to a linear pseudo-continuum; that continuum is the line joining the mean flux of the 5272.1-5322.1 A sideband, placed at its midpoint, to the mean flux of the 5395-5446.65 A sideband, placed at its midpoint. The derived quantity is -1.4 A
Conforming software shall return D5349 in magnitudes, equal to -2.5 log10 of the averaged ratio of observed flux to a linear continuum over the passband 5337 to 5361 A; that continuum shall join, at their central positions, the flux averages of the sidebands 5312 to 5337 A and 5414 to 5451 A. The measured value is -0.048 mag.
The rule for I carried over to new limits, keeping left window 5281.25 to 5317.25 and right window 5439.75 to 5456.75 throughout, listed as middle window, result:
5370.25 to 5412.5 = 2.4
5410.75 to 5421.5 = -0.3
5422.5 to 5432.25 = 0.6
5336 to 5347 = 0.9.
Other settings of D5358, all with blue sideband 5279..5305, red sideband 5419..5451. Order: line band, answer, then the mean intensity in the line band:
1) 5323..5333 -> 0.9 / 4.39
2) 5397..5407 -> 0.6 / 4.46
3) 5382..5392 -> 0.7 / 4.45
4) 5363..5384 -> 0.3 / 4.7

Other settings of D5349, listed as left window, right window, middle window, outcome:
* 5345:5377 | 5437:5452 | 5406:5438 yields 0.04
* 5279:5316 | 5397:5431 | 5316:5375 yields 0.00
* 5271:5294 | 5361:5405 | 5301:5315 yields -0.02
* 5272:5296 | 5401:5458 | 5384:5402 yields 0.06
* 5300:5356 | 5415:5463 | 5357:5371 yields -0.08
